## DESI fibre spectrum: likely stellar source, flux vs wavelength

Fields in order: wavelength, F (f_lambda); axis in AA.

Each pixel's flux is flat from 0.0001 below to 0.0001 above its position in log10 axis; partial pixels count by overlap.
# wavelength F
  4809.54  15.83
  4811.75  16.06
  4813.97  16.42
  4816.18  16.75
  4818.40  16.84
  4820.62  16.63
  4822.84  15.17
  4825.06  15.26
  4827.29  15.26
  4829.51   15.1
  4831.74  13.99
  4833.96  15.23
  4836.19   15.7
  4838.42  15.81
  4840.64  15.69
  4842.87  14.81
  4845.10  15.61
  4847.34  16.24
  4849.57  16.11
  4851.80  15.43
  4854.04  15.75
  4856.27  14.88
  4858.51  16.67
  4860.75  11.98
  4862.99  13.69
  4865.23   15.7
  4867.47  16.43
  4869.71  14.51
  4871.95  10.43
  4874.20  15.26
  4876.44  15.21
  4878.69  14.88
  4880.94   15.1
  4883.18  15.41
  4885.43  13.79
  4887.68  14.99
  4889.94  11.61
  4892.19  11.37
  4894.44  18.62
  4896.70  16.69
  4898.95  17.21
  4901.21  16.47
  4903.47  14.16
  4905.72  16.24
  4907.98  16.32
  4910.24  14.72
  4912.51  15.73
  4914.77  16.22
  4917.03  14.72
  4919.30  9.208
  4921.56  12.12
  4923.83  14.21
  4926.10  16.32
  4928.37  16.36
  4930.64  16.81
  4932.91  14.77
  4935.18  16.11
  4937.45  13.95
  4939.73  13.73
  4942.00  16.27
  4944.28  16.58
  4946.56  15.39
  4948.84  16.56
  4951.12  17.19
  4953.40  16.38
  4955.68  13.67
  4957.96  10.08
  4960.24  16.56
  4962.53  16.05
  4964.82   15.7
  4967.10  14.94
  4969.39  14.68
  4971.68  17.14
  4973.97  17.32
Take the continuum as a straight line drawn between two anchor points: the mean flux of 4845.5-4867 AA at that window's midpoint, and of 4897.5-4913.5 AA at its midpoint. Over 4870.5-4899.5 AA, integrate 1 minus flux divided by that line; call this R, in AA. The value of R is 1.83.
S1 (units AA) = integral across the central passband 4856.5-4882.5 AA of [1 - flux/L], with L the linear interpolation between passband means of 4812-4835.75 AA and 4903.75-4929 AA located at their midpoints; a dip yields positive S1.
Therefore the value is 1.1 AA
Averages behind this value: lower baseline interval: 15.7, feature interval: 14.6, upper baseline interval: 14.7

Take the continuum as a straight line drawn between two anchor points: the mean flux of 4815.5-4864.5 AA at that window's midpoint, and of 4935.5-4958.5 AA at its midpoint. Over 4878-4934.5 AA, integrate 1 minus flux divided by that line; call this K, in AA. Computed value 1.0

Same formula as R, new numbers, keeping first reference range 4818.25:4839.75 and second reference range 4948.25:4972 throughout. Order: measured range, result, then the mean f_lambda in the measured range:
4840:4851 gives -0.19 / 15.7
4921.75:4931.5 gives -0.14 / 15.5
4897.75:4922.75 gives 0.82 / 14.8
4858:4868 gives 0.46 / 14.7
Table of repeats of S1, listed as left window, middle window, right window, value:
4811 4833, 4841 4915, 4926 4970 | 2.34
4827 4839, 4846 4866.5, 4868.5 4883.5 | -0.62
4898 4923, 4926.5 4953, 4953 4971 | -1.88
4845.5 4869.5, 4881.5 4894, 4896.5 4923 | 1.06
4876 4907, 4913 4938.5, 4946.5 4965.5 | 0.93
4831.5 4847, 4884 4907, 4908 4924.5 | -1.22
